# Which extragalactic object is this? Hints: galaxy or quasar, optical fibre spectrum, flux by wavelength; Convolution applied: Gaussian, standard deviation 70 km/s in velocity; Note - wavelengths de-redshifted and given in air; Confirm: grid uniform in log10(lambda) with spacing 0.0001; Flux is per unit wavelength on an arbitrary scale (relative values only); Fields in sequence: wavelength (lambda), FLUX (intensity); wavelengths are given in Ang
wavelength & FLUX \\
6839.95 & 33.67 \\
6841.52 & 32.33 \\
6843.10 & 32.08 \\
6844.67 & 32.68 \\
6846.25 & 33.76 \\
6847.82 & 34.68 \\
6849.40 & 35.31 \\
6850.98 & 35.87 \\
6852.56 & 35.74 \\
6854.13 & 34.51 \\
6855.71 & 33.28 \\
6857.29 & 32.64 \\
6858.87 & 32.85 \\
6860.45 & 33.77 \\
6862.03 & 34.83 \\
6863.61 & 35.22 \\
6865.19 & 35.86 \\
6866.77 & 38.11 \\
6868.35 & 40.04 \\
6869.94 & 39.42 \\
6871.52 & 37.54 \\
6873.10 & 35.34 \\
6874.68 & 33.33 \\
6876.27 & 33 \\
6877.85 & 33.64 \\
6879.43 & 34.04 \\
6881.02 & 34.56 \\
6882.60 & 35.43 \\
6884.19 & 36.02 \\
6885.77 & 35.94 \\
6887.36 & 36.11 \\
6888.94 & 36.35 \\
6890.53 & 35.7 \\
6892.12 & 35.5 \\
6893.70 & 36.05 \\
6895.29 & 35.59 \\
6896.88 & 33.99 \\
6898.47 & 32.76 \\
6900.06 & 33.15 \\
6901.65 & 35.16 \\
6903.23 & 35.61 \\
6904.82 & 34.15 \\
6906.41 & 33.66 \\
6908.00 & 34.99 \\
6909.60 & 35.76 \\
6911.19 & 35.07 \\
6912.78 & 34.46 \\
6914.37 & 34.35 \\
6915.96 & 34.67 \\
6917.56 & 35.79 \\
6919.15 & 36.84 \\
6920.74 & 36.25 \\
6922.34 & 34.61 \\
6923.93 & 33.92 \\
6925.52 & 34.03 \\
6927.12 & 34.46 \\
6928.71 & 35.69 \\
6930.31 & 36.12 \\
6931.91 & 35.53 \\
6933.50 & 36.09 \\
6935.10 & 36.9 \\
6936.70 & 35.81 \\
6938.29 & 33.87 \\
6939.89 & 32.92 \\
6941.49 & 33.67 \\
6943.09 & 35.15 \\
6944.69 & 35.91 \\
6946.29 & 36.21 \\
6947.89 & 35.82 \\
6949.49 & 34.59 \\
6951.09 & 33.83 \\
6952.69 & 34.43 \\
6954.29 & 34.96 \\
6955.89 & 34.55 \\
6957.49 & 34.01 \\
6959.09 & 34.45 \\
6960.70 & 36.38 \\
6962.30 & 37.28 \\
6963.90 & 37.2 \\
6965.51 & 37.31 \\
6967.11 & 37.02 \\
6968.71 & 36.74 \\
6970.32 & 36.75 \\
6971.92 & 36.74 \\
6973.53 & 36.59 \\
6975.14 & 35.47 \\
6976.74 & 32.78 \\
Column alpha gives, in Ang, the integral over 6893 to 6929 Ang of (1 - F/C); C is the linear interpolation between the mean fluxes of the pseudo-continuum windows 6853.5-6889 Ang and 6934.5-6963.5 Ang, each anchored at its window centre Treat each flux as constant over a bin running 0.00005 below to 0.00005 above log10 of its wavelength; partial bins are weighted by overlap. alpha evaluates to 0.36 Ang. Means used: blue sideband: 35.3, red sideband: 35.1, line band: 34.8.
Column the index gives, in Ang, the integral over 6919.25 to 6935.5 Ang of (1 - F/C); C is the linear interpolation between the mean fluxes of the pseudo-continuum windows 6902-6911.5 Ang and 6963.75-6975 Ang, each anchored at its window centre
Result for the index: 0.1 Ang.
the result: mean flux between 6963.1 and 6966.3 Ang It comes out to 37.2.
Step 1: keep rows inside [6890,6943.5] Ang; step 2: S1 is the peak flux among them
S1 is 36.9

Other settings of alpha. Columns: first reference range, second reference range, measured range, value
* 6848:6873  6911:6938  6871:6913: 0.7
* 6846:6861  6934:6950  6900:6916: 0.0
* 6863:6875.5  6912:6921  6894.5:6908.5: 0.6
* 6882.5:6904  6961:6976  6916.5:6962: 1.3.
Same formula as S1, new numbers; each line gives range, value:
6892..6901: 36.05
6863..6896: 40.04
